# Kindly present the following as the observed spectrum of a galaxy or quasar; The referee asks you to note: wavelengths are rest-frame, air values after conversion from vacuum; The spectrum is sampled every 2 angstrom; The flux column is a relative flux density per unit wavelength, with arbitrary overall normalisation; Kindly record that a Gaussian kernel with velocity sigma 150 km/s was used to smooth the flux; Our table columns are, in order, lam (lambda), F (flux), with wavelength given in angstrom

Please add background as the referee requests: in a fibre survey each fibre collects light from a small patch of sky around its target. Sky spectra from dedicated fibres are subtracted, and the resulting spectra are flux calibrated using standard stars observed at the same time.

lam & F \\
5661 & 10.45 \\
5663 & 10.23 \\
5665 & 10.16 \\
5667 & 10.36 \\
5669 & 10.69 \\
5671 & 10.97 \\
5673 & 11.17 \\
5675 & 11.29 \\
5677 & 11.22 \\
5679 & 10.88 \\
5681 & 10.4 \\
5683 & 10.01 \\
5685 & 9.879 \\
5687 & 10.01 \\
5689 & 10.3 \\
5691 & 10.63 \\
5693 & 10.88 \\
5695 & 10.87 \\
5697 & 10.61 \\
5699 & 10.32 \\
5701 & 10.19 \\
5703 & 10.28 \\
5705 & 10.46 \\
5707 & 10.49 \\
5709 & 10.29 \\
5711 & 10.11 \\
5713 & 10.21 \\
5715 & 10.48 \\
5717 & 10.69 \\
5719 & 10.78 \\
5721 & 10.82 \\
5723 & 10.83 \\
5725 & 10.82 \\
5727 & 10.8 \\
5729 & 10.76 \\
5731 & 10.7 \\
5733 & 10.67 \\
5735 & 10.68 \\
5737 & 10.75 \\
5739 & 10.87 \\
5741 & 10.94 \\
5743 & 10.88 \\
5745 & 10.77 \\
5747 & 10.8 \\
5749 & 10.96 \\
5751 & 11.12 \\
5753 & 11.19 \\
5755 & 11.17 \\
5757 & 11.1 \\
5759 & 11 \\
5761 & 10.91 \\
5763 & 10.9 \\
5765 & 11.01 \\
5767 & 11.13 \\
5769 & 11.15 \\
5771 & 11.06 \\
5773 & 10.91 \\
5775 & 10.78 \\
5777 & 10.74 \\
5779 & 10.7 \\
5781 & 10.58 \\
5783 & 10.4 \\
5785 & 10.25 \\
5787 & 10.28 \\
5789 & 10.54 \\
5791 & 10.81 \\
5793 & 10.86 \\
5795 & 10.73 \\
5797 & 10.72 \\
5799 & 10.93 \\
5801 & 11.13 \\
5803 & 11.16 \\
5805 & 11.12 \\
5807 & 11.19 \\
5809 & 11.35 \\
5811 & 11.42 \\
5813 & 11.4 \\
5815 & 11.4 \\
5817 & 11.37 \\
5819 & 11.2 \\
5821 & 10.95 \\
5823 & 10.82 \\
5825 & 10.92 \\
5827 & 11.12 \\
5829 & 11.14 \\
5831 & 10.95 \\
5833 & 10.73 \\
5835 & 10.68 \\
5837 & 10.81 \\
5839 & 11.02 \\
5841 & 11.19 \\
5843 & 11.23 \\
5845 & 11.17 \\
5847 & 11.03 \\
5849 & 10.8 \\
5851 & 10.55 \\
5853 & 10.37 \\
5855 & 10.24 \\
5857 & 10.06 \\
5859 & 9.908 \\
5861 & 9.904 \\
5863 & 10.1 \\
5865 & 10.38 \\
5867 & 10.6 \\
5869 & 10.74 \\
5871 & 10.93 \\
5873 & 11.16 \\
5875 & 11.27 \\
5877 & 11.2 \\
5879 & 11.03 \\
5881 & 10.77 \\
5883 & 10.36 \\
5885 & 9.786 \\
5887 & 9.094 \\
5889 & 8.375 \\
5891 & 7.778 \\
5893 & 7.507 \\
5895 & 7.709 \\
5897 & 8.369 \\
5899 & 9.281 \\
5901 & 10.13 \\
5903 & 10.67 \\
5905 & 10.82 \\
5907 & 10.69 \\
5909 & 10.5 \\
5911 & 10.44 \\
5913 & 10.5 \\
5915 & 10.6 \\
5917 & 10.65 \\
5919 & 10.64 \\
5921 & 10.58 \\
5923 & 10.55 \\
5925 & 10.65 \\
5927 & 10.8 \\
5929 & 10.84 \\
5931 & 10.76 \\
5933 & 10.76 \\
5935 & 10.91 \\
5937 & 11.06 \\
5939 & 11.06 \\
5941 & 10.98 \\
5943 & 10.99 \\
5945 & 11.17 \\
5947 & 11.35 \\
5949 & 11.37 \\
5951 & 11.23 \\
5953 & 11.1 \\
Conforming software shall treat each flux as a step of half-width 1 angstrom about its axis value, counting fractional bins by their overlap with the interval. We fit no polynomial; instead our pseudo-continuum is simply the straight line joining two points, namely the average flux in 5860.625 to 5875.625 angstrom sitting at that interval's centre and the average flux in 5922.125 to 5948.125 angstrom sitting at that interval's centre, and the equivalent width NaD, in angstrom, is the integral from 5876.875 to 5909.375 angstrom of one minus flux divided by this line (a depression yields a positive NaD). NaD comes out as 3.50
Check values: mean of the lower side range 10.7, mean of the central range 9.59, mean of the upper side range 10.9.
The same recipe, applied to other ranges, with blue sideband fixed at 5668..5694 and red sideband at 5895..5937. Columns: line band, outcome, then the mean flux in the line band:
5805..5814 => -0.7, 11.3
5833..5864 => -0.4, 10.6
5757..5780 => -0.8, 10.9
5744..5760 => -0.7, 11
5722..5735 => -0.2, 10.8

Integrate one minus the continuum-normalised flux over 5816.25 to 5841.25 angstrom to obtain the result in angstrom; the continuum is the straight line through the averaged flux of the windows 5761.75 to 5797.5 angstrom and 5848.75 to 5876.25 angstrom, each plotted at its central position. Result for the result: -0.9 angstrom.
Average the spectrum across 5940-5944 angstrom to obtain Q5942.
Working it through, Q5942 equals 11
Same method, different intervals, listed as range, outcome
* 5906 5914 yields 10.5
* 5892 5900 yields 8.22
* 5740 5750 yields 10.9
